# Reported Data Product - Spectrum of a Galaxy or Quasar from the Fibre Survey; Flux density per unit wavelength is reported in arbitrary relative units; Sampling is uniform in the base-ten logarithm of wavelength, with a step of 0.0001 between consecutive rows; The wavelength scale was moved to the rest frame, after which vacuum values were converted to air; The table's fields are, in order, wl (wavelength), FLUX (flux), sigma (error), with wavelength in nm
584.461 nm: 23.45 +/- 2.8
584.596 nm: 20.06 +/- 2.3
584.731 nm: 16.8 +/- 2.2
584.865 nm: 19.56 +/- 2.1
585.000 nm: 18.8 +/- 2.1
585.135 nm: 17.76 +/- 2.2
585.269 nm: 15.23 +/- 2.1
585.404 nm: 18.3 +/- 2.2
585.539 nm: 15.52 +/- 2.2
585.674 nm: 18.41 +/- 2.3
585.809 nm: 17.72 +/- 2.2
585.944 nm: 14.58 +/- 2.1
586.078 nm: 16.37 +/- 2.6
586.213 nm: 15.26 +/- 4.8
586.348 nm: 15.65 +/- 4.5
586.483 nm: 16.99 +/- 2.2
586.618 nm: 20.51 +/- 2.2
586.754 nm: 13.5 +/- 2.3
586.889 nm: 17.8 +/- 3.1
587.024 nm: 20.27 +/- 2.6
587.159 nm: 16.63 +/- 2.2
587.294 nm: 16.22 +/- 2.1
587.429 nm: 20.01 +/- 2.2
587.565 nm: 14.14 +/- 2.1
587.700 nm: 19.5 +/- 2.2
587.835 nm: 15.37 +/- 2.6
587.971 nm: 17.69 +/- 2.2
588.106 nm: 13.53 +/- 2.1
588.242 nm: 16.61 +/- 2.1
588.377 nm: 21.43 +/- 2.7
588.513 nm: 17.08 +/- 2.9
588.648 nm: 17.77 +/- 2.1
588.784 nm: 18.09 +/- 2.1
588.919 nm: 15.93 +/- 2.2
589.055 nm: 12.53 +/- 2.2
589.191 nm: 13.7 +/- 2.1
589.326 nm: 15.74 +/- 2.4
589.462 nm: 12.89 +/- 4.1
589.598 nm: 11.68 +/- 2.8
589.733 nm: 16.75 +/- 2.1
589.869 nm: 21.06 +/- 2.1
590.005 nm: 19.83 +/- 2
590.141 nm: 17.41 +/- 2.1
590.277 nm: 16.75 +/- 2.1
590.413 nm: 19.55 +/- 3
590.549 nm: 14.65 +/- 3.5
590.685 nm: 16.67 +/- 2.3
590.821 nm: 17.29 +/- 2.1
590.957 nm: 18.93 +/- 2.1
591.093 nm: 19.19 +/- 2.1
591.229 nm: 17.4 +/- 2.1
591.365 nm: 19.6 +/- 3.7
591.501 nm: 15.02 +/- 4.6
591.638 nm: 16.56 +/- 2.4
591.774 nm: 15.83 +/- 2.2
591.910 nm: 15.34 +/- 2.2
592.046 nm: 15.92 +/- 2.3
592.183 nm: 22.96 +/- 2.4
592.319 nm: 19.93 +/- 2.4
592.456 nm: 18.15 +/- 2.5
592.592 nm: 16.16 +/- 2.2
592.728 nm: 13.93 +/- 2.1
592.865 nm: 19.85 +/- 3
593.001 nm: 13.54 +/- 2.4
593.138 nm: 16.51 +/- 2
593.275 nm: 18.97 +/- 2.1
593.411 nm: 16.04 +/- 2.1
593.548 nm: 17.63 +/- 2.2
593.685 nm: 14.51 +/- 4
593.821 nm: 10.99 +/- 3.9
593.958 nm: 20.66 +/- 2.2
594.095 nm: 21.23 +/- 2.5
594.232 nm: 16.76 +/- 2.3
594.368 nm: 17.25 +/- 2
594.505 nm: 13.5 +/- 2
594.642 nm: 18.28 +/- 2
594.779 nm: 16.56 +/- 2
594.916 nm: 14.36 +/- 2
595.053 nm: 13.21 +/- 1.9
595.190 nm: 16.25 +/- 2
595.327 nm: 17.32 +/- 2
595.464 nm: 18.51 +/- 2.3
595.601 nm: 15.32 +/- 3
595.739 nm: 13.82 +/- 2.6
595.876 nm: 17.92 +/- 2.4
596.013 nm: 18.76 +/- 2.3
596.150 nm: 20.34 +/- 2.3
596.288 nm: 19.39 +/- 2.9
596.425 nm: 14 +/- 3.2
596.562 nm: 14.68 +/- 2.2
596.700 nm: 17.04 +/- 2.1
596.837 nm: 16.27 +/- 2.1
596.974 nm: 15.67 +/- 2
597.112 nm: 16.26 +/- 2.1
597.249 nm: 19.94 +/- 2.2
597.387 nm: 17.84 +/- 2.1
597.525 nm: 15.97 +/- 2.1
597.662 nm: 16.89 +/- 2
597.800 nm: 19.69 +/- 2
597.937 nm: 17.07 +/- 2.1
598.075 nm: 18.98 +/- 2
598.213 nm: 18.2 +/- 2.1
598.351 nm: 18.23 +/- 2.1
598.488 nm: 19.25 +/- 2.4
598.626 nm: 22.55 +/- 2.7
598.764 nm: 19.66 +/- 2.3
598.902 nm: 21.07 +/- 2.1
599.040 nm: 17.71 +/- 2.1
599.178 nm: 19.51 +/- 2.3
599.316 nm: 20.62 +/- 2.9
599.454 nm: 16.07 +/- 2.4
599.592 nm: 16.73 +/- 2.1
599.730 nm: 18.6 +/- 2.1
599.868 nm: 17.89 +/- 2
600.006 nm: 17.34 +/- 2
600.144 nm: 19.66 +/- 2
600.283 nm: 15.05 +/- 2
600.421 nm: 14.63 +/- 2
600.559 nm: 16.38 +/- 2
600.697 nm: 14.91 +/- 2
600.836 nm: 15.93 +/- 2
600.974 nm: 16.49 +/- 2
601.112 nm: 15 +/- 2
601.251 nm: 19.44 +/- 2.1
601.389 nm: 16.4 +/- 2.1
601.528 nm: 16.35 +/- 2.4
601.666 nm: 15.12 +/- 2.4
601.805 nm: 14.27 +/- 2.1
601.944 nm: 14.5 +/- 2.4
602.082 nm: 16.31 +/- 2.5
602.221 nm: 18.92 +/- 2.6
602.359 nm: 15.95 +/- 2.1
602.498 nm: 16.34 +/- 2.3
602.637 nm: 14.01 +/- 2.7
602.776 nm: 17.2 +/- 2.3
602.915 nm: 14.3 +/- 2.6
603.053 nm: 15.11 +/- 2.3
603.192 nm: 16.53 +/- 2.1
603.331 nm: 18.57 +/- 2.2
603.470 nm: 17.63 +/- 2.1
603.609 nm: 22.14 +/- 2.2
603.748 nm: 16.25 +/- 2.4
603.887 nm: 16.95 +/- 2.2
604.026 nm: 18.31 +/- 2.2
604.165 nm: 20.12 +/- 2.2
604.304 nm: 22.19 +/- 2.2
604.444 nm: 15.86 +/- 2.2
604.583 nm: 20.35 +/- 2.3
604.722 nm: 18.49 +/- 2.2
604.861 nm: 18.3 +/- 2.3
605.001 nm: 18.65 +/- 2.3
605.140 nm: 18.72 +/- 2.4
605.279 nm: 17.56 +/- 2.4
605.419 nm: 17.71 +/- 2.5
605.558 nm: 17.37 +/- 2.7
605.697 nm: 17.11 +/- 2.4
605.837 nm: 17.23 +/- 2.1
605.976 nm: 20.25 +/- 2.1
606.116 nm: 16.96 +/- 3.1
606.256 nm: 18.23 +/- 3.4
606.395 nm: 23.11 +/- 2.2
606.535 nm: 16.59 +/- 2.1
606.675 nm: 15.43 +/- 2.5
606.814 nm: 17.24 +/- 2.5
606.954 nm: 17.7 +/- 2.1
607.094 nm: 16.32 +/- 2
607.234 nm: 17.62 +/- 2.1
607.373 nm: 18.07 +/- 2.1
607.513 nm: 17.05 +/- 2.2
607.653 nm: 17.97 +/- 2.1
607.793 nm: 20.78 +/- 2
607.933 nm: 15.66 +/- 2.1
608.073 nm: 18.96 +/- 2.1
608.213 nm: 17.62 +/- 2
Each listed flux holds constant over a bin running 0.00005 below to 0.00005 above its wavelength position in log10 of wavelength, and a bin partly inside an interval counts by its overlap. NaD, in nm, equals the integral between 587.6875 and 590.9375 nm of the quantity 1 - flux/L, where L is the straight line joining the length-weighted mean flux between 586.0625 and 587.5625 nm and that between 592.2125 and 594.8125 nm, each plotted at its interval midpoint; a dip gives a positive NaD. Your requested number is 0.08 nm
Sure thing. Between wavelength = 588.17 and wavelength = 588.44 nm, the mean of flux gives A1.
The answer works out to 18.9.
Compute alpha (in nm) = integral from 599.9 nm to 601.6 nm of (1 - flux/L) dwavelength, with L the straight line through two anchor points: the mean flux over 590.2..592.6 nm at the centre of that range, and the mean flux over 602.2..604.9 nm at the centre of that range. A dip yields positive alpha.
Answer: 0.11 nm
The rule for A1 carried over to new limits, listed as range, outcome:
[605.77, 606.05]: 18.7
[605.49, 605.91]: 17.3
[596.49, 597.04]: 15.9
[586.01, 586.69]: 16.9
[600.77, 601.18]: 15.8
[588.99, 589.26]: 13.2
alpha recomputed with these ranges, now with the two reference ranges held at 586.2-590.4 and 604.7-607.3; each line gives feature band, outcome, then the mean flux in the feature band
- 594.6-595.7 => 0.07 nm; 16.1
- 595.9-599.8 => -0.16 nm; 18.1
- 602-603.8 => 0.09 nm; 16.9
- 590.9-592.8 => -0.05 nm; 17.5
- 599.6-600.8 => 0.05 nm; 16.8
